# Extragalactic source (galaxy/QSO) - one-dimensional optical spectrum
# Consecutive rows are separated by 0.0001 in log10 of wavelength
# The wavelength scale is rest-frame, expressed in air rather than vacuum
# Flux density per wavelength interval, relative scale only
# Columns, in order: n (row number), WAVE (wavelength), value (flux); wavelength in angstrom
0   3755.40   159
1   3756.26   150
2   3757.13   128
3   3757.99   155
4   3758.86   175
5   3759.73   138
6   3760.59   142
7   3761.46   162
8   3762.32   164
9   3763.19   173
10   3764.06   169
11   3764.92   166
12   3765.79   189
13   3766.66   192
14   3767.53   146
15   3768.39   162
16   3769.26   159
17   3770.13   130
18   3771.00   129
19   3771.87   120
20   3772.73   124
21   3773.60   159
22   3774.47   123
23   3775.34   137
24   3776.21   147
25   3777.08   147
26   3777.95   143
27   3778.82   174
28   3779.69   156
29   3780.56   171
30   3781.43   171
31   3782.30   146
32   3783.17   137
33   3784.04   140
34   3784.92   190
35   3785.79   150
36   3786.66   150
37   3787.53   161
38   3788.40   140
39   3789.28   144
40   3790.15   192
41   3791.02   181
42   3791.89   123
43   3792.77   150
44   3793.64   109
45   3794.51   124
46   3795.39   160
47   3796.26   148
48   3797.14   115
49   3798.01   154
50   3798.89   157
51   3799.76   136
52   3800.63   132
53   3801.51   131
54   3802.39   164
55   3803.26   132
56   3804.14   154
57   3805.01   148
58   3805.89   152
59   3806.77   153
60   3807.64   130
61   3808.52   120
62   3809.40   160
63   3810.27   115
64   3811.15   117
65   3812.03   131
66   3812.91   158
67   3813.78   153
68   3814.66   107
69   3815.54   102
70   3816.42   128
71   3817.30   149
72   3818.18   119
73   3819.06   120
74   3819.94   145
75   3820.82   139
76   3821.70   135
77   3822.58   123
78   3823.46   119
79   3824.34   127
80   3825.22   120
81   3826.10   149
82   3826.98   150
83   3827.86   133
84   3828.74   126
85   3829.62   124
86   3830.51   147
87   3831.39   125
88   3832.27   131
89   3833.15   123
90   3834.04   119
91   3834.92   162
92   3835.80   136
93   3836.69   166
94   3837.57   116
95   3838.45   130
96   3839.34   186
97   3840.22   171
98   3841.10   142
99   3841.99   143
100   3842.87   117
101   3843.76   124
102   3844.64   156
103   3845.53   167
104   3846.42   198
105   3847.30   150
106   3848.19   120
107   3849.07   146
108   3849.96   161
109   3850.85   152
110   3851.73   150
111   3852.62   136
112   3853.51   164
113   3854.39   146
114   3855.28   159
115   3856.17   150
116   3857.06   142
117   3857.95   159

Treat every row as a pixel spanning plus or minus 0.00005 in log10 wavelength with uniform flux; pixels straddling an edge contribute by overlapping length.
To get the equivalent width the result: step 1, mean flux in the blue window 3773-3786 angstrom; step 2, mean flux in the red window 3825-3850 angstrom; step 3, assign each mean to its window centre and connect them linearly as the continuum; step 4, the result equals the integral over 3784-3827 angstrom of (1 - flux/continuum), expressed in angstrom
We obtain 2.3 angstrom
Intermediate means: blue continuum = 152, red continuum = 143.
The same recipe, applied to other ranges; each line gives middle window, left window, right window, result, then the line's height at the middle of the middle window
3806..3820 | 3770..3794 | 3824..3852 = 1.3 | 145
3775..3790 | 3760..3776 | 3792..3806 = -0.7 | 147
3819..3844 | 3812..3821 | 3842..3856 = 0.6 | 140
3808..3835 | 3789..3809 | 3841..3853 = 2.7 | 146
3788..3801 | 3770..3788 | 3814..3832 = -0.2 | 142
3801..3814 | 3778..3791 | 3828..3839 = 0.6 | 147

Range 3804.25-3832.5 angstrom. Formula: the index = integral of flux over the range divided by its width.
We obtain 133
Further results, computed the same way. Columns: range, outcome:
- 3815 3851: 139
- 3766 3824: 143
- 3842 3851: 149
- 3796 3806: 143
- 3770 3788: 148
